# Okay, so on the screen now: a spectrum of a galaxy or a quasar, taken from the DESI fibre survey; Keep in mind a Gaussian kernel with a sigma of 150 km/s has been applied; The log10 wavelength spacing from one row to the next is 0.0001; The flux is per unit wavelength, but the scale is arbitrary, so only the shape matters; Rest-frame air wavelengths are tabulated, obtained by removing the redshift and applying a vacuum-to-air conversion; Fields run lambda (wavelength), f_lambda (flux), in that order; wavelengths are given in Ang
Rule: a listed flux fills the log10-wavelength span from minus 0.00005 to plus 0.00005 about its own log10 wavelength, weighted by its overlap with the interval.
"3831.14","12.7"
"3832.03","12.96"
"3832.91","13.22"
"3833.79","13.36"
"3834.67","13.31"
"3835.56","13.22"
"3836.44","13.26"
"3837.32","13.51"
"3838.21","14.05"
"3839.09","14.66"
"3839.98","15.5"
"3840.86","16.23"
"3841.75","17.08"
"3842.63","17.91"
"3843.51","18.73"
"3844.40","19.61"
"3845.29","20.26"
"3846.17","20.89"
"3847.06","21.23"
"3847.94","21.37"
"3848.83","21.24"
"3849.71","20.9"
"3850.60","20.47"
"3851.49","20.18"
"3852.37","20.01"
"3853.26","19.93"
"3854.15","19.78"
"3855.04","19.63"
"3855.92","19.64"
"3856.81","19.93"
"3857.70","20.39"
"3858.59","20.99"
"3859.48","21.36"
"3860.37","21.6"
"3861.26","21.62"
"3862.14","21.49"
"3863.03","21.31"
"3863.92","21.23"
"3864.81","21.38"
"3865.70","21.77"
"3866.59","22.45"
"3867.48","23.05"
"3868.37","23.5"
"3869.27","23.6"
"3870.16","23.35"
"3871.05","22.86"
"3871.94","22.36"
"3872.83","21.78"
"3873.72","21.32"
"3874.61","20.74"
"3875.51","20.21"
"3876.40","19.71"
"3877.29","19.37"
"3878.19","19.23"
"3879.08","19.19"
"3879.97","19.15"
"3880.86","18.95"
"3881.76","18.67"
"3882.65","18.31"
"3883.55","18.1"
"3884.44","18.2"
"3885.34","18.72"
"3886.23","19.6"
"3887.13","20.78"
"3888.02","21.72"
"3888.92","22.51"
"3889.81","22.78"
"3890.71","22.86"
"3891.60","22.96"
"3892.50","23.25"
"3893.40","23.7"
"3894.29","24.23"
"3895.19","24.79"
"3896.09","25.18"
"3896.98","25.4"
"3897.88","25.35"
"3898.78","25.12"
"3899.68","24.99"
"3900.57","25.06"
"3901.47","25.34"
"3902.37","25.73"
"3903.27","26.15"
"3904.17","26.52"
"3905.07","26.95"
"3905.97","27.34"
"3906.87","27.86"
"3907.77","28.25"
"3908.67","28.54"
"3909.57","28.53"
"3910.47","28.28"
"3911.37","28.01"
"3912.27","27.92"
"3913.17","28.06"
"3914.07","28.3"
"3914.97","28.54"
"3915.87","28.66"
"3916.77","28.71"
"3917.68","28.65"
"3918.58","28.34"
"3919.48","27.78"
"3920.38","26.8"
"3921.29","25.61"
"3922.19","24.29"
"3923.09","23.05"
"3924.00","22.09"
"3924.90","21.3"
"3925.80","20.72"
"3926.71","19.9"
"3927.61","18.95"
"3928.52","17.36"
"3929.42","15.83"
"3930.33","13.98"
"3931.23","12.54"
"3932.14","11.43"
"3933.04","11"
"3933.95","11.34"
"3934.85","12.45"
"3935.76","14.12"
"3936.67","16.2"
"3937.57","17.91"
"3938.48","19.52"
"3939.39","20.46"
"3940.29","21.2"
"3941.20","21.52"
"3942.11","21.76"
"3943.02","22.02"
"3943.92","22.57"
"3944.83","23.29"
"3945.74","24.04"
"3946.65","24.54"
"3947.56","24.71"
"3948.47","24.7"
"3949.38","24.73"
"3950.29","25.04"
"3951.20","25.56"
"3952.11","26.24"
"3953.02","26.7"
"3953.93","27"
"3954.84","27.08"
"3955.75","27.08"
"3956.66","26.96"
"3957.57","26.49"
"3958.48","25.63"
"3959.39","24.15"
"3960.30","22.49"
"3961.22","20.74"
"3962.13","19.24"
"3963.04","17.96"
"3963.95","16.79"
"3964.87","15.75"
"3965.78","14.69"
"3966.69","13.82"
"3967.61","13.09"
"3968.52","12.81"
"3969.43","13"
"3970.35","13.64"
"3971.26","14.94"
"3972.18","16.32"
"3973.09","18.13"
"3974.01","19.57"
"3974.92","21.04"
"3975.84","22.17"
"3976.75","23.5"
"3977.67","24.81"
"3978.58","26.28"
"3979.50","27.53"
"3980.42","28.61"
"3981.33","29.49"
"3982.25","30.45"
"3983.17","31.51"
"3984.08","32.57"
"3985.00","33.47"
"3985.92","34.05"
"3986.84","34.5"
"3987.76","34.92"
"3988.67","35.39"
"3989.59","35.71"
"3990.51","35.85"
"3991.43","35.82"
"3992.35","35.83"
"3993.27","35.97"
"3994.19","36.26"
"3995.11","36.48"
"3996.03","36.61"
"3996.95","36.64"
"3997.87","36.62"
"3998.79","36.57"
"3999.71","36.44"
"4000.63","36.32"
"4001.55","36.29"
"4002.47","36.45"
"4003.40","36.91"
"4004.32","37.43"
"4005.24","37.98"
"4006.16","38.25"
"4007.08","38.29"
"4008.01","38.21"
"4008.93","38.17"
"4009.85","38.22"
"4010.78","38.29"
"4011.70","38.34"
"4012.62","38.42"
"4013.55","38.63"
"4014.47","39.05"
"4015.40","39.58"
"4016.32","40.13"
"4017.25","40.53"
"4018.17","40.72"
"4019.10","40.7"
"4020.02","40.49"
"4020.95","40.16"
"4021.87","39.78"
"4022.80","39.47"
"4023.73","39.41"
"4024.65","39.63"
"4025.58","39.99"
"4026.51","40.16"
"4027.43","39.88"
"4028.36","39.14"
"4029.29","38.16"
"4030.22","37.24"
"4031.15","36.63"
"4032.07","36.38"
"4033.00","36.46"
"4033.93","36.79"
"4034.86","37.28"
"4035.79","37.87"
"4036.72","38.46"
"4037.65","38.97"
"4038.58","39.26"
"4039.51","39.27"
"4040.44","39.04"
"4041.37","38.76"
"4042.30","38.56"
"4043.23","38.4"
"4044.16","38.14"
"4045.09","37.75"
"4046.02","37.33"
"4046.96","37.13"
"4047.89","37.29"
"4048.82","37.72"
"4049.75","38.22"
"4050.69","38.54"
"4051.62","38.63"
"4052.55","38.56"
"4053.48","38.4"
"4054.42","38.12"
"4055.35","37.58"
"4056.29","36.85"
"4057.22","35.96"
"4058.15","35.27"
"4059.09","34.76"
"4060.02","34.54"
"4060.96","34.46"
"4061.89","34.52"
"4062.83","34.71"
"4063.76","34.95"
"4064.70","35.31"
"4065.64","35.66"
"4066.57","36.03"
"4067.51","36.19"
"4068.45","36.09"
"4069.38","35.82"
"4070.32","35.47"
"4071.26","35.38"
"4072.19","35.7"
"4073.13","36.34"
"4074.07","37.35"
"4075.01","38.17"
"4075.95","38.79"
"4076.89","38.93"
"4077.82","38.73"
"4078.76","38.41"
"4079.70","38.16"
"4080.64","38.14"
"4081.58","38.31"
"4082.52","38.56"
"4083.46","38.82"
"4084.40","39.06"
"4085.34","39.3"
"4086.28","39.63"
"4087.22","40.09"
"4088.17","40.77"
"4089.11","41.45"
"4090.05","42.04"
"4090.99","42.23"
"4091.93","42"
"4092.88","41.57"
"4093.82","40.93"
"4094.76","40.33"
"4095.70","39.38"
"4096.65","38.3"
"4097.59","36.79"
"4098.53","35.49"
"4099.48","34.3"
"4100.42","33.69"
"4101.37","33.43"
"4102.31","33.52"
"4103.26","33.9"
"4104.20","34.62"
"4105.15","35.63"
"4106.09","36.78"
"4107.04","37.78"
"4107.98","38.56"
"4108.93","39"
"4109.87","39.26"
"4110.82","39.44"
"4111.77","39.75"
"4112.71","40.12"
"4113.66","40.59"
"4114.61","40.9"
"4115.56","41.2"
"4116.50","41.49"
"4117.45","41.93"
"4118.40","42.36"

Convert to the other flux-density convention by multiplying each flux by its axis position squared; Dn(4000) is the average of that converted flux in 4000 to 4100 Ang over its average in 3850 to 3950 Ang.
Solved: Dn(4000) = 1.9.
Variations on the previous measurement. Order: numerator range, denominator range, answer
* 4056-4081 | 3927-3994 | 1.67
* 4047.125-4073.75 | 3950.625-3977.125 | 1.87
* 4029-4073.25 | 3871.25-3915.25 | 1.70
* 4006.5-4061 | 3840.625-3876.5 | 2.01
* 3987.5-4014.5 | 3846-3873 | 1.86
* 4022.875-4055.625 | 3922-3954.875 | 1.98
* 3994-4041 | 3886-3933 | 1.68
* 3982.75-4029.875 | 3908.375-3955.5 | 1.72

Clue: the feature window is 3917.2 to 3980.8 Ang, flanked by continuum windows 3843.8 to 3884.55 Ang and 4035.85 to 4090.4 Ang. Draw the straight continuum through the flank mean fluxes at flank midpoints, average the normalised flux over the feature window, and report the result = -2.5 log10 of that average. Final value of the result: 0.31 mag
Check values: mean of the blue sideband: 20.7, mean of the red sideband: 37.6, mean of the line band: 20.9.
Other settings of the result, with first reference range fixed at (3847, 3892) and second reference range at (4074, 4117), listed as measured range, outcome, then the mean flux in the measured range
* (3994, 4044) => -0.18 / 38.3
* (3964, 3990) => 0.23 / 23.9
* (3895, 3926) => -0.10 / 26.4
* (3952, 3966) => 0.21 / 22.9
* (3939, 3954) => 0.13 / 23.8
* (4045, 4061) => -0.06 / 37.1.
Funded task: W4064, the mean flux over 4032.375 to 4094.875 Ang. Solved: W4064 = 37.9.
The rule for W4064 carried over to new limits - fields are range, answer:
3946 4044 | 31.8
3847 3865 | 20.7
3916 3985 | 21.6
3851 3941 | 22.1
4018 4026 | 40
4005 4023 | 39.2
